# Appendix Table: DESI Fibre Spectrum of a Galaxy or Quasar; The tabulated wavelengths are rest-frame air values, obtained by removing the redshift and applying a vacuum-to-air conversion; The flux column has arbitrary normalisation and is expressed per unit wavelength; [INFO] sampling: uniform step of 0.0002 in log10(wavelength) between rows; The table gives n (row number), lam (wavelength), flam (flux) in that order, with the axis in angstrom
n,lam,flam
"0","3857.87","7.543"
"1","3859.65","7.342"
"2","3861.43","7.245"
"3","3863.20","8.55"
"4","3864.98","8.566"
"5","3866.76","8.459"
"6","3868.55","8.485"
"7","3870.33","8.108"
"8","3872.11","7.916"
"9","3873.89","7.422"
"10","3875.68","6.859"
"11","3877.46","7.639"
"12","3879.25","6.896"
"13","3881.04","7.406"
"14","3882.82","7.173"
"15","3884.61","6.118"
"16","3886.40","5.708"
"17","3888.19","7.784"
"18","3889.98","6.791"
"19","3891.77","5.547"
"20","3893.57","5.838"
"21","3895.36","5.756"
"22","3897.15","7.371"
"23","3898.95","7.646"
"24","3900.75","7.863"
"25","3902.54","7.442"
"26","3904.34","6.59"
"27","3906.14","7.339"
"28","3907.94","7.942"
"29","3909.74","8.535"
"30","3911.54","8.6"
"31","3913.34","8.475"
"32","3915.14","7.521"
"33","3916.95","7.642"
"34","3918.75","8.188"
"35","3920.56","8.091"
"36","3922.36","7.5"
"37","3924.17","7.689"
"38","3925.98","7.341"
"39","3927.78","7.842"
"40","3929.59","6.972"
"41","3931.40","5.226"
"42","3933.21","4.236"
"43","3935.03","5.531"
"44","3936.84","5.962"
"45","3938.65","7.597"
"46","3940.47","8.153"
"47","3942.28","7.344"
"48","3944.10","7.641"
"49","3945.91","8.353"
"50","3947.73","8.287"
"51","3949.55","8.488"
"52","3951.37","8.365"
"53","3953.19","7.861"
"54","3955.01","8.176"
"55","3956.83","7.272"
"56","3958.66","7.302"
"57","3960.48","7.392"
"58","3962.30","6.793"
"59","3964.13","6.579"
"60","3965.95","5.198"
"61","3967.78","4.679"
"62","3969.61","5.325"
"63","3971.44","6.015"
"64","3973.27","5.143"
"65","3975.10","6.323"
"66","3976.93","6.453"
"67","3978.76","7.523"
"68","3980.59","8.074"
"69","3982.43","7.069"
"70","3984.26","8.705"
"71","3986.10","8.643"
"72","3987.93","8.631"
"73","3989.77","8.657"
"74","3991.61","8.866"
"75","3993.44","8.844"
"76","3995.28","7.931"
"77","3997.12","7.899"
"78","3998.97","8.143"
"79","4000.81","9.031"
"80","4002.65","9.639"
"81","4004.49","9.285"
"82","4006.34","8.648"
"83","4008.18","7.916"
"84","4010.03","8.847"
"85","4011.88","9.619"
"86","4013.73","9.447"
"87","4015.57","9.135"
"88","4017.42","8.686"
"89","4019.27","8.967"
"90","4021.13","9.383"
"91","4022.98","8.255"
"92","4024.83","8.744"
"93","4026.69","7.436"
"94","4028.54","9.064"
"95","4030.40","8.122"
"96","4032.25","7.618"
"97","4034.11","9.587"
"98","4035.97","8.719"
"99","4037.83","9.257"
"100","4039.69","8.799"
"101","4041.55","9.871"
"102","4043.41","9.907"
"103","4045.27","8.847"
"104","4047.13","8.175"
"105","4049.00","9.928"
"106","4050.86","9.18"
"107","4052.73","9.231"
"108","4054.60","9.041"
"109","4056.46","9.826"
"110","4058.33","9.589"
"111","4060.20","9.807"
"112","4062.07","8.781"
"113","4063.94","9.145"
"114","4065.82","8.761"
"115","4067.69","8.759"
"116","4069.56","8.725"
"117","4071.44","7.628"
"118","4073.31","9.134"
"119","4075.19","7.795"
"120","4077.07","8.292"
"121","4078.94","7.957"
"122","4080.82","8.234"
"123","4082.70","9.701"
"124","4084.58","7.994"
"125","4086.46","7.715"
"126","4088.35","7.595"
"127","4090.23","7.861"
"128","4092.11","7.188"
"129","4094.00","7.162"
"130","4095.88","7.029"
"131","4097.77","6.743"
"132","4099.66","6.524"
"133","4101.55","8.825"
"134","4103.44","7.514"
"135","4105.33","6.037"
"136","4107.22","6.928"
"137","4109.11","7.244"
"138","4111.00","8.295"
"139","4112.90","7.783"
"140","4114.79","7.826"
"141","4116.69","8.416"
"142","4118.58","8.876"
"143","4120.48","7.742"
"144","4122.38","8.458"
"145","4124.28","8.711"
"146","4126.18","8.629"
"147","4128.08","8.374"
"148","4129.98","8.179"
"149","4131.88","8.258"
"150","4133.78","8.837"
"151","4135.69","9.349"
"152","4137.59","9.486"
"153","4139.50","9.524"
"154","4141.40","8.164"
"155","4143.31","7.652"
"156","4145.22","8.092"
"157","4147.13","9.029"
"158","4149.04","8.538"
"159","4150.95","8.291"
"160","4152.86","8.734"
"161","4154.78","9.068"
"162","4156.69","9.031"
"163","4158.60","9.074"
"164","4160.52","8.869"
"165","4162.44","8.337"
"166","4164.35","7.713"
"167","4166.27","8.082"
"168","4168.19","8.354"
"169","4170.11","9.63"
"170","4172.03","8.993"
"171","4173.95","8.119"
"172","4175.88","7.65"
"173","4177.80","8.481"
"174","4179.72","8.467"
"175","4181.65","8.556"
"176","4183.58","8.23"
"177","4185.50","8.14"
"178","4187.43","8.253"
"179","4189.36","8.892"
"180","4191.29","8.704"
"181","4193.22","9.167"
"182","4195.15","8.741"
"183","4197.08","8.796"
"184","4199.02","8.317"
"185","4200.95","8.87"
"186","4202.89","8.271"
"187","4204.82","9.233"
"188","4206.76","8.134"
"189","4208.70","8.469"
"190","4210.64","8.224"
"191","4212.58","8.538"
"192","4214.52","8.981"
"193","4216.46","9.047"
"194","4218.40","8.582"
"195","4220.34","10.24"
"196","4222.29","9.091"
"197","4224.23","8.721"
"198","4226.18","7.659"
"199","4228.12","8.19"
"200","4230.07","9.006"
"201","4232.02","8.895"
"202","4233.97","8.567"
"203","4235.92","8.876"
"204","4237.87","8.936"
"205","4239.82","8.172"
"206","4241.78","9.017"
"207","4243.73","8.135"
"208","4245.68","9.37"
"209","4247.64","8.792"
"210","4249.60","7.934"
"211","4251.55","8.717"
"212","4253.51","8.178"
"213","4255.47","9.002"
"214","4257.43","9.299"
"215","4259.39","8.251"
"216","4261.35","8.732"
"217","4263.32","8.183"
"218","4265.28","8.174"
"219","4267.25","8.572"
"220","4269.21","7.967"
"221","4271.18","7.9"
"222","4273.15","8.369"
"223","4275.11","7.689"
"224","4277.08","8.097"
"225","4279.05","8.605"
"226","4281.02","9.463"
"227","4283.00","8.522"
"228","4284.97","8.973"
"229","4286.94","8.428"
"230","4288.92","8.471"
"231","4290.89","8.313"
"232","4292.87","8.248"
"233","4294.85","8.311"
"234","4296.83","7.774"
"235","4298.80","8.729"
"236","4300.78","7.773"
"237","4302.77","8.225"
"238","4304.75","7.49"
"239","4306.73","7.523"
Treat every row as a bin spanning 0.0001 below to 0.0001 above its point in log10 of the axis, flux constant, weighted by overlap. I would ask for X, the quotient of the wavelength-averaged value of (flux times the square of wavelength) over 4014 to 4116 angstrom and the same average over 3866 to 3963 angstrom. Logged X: 1.23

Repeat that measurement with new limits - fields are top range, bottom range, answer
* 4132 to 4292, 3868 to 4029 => 1.29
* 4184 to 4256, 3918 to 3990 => 1.38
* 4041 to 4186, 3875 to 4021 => 1.21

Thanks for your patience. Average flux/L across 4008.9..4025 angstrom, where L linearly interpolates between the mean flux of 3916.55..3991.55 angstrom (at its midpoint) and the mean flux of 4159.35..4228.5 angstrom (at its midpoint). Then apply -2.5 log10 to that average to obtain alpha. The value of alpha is -0.19 mag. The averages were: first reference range 7.19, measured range 9.01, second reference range 8.58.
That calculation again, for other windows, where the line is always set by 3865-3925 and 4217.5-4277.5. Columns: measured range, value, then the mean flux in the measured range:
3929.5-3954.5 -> 0.060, 7.17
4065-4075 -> -0.073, 8.54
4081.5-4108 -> 0.080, 7.5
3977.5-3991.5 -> -0.064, 8.18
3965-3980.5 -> 0.275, 5.96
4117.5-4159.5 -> -0.056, 8.64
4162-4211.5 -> -0.017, 8.5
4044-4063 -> -0.167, 9.25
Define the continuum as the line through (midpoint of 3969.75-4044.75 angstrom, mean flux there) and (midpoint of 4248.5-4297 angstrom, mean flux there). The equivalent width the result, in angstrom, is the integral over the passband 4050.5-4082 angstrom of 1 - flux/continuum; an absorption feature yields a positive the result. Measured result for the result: -1.6 angstrom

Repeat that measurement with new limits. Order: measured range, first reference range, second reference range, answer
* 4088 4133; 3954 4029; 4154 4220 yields 3.04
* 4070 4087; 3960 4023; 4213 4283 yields -0.36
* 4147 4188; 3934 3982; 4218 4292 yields -2.09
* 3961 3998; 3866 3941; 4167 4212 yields 1.96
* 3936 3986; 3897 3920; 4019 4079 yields 6.42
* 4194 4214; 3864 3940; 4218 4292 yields -0.45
